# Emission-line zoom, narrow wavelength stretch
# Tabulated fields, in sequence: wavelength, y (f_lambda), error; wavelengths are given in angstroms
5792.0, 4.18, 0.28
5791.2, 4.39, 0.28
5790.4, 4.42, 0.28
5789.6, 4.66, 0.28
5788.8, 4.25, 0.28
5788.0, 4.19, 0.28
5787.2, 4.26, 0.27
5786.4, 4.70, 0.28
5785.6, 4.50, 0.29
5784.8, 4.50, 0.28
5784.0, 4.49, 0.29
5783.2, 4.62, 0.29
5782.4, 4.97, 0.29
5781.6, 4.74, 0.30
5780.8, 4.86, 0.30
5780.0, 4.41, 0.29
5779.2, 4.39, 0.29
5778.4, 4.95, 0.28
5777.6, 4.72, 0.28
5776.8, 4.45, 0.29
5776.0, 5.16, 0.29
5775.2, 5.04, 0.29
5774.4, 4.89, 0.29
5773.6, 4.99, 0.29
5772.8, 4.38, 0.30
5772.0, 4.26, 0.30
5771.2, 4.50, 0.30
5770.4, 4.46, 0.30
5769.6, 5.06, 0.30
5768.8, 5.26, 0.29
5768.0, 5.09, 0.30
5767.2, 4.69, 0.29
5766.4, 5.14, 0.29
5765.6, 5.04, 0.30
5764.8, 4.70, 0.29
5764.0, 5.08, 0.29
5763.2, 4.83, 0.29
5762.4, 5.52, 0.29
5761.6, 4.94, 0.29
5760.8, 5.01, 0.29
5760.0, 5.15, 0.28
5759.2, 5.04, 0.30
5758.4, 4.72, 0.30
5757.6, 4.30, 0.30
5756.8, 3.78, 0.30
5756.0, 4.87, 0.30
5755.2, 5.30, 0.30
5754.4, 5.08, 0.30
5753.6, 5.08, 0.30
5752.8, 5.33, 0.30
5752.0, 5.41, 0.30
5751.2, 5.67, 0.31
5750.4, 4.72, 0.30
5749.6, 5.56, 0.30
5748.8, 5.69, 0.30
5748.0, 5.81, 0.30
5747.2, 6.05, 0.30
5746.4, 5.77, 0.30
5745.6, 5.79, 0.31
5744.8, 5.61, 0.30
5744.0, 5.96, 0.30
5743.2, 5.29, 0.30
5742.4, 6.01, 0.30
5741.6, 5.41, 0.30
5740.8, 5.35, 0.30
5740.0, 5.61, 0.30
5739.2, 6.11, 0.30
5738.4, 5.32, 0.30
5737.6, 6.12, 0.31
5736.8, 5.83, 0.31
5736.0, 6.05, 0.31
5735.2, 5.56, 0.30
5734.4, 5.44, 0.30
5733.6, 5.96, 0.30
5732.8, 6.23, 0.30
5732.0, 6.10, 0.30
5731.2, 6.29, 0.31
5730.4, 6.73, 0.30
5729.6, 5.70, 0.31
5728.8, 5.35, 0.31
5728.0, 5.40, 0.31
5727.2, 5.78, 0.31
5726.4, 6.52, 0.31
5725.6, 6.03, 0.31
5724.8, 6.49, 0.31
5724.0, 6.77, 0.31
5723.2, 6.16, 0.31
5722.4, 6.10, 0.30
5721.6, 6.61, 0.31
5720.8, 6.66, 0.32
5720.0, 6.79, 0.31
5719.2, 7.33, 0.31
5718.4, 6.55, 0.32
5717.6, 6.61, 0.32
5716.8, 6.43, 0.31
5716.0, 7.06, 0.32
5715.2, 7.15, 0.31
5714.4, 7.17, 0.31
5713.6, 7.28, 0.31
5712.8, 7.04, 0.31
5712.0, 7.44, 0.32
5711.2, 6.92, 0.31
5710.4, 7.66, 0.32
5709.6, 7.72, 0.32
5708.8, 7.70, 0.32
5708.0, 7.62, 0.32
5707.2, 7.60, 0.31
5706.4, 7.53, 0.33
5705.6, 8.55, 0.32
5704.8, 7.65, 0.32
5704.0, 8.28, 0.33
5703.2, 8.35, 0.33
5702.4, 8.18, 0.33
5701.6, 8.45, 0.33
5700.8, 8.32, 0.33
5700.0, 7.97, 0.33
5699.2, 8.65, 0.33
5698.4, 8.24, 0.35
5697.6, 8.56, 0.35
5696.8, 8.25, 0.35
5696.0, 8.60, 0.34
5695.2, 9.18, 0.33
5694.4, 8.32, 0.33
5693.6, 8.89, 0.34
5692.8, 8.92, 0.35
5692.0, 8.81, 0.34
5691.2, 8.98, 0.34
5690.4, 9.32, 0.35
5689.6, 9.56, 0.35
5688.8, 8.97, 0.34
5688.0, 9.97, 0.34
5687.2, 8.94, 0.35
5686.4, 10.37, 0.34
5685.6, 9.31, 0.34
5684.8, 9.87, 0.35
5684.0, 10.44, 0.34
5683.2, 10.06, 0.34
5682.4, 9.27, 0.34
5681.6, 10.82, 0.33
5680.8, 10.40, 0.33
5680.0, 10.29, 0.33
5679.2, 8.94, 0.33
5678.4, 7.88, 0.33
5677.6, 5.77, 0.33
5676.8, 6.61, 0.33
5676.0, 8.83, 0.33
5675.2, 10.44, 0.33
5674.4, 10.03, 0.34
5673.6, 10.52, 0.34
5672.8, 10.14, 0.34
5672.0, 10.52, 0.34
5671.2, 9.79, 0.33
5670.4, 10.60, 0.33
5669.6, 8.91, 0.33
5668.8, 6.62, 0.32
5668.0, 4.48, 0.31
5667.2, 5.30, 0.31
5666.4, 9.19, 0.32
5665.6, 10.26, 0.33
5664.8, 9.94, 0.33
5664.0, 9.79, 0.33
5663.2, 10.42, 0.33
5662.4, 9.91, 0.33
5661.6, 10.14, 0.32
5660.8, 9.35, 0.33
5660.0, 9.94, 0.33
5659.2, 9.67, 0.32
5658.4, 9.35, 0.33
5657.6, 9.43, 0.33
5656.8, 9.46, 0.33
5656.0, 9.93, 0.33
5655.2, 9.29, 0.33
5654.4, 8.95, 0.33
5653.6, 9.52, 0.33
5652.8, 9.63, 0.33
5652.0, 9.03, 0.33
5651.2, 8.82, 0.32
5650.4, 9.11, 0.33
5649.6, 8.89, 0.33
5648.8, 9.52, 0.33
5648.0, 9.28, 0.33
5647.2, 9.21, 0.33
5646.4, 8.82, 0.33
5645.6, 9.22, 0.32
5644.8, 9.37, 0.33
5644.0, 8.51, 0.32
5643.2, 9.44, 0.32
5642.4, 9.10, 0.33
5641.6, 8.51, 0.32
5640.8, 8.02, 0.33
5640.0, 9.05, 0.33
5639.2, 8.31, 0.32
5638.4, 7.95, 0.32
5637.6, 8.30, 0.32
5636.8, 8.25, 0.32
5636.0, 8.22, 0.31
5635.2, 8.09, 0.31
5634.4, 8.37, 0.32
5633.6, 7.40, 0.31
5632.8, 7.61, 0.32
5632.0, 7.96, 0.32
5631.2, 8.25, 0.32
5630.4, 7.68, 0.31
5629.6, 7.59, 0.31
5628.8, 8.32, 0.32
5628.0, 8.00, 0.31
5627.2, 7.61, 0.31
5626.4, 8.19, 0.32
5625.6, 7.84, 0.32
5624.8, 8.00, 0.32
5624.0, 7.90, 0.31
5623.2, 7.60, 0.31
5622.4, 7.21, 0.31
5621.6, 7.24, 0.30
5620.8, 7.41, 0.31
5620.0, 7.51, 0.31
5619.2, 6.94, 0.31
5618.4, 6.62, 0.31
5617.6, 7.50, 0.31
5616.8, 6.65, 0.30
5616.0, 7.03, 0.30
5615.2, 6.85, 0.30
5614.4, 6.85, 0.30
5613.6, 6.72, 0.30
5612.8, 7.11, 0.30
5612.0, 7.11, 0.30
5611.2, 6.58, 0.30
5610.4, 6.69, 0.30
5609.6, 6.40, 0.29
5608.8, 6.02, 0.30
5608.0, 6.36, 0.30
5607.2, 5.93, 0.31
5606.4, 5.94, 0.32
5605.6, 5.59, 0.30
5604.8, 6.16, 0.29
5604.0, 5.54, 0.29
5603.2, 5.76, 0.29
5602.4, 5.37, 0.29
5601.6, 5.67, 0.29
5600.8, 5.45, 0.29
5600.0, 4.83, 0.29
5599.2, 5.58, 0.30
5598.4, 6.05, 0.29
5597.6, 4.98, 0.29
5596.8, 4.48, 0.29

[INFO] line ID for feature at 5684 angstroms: C IV 1549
